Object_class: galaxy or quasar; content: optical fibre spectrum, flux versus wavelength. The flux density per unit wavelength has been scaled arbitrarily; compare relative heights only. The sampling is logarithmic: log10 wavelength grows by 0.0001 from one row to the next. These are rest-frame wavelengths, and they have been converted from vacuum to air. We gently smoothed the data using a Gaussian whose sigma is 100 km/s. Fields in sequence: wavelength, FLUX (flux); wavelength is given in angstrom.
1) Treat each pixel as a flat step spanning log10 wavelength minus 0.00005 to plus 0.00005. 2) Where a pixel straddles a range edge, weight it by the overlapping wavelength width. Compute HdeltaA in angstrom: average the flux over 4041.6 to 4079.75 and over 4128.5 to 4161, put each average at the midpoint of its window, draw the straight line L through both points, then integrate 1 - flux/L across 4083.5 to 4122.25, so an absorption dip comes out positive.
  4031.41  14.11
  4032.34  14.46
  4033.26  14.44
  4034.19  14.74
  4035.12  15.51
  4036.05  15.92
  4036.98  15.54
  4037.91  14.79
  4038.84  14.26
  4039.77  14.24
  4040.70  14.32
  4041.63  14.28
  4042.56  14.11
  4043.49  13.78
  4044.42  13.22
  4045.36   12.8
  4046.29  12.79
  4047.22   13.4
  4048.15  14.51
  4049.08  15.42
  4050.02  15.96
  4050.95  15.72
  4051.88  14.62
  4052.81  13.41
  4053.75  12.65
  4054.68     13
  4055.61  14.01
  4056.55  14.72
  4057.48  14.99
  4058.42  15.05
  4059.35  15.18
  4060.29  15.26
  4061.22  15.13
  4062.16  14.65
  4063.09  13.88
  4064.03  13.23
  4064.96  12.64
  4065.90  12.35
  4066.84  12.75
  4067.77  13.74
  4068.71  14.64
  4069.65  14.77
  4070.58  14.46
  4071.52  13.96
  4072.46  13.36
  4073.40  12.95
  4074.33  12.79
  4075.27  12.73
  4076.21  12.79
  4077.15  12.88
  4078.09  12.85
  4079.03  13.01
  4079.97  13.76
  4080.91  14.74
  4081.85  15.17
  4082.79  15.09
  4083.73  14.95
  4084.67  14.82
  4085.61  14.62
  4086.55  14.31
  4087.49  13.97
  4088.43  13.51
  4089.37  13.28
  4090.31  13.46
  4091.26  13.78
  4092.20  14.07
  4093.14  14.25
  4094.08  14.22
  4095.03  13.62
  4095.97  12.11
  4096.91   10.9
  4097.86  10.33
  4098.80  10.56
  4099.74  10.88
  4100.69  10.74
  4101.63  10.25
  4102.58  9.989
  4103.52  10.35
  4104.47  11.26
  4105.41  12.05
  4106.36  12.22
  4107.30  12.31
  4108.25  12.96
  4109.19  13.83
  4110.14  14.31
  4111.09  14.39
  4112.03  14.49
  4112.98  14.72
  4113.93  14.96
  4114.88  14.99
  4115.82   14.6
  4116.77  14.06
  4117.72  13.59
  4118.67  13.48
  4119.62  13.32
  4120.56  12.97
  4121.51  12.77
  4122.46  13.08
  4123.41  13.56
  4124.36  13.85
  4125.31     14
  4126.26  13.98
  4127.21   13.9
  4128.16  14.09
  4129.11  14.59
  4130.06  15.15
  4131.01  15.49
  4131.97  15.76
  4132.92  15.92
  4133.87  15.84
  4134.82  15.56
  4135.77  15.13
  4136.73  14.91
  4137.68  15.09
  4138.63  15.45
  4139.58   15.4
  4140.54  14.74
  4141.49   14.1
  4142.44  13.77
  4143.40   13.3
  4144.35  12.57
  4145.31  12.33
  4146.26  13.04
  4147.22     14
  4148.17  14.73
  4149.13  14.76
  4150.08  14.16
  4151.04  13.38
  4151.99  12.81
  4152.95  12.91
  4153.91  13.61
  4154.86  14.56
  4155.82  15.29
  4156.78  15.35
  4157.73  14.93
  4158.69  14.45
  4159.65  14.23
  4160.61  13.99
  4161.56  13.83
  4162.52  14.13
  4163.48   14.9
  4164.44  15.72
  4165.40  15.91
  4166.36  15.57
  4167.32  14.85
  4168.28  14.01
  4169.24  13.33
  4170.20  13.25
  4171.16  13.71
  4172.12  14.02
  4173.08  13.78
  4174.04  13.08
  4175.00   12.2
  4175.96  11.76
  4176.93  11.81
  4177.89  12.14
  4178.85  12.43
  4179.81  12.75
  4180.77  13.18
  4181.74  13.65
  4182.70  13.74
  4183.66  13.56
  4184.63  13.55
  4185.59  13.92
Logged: 3.0 angstrom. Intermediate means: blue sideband 13.9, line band 13.1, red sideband 14.4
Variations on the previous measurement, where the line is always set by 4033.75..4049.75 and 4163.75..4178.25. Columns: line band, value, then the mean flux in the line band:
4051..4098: 1.3 angstrom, 13.8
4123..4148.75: -1.1 angstrom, 14.5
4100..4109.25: 1.7 angstrom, 11.5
